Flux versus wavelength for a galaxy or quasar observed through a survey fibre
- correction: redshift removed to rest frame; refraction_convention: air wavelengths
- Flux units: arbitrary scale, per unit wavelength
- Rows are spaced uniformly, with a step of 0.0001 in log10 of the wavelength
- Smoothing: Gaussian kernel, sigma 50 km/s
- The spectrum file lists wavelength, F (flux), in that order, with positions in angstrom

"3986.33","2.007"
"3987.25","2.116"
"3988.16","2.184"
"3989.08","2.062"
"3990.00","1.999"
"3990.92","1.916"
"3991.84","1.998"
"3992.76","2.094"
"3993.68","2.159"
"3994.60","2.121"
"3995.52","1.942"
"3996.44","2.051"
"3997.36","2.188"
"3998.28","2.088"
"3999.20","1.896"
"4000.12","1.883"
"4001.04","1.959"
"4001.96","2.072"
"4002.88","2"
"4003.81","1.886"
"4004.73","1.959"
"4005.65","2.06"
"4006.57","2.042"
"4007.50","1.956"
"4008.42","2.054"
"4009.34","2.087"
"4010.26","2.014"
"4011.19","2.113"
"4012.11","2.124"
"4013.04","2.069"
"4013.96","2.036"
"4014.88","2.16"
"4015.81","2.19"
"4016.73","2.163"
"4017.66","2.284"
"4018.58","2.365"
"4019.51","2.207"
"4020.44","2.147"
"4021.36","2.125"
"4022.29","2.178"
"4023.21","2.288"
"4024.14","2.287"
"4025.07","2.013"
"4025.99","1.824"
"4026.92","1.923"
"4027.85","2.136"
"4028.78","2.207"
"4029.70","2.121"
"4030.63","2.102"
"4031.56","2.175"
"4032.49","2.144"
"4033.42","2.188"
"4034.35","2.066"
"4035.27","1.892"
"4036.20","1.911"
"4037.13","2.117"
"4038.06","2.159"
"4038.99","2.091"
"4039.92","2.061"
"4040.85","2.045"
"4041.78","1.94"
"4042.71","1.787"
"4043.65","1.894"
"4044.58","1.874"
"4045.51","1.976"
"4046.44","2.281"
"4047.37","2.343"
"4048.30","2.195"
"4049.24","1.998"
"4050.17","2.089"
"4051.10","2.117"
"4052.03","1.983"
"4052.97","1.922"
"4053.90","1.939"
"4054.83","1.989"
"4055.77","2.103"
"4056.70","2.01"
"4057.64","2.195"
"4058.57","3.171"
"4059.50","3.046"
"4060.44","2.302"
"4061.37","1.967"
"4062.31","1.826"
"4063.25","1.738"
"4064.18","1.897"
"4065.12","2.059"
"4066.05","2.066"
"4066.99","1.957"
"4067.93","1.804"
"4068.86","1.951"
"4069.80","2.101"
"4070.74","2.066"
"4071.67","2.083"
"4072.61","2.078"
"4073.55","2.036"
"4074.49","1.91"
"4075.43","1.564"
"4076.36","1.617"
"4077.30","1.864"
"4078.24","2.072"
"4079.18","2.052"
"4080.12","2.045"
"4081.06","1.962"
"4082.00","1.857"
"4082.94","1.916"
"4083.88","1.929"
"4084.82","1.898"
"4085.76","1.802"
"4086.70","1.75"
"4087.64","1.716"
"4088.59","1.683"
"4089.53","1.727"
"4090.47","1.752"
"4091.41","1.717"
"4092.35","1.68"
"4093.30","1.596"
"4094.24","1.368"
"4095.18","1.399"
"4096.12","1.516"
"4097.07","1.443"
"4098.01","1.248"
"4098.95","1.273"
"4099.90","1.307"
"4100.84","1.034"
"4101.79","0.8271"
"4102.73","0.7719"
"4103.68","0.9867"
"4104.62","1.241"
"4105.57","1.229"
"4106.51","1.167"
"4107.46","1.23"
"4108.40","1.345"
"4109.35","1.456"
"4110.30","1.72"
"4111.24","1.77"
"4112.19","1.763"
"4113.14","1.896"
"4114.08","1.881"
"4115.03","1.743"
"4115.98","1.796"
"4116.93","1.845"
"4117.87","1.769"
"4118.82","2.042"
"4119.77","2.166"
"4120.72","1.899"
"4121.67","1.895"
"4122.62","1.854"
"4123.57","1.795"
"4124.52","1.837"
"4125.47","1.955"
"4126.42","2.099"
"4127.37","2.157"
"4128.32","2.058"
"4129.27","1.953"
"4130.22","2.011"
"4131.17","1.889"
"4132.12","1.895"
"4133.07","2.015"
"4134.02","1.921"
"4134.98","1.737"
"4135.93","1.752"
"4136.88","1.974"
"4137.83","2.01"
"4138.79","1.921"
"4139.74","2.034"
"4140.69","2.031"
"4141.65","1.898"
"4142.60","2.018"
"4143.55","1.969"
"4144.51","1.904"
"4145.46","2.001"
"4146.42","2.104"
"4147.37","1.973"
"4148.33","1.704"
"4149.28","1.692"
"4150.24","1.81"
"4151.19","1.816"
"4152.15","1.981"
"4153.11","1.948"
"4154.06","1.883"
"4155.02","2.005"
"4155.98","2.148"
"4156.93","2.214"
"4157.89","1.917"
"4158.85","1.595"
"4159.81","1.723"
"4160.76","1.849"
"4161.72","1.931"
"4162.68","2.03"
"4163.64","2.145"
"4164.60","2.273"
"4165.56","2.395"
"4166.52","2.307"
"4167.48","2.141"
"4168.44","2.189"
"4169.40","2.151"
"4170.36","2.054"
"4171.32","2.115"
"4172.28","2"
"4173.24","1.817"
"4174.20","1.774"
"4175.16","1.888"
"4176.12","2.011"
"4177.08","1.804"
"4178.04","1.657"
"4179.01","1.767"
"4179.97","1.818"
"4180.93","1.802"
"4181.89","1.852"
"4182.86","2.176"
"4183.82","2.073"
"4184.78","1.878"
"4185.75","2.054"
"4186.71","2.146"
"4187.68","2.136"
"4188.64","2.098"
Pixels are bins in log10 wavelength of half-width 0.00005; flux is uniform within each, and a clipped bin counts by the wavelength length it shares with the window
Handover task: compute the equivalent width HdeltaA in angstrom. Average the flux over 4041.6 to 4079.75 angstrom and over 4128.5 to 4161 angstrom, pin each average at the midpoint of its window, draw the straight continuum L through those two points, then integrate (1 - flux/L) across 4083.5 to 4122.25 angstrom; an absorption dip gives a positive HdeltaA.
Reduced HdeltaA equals 8.1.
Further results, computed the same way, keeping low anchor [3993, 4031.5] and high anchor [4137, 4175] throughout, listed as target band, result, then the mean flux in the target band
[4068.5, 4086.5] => 0.94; 1.93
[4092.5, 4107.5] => 5.84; 1.24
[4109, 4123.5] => 1.28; 1.83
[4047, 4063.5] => -0.90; 2.17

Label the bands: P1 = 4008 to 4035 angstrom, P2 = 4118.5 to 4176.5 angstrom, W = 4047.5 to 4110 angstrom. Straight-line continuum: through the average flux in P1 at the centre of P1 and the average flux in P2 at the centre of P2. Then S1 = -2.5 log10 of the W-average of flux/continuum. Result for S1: 0.16 mag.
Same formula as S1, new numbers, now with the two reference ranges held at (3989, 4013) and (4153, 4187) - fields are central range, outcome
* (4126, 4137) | 0.023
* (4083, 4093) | 0.138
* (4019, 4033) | -0.054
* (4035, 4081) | -0.016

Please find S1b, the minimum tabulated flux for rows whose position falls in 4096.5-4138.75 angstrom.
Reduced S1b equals 0.7719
